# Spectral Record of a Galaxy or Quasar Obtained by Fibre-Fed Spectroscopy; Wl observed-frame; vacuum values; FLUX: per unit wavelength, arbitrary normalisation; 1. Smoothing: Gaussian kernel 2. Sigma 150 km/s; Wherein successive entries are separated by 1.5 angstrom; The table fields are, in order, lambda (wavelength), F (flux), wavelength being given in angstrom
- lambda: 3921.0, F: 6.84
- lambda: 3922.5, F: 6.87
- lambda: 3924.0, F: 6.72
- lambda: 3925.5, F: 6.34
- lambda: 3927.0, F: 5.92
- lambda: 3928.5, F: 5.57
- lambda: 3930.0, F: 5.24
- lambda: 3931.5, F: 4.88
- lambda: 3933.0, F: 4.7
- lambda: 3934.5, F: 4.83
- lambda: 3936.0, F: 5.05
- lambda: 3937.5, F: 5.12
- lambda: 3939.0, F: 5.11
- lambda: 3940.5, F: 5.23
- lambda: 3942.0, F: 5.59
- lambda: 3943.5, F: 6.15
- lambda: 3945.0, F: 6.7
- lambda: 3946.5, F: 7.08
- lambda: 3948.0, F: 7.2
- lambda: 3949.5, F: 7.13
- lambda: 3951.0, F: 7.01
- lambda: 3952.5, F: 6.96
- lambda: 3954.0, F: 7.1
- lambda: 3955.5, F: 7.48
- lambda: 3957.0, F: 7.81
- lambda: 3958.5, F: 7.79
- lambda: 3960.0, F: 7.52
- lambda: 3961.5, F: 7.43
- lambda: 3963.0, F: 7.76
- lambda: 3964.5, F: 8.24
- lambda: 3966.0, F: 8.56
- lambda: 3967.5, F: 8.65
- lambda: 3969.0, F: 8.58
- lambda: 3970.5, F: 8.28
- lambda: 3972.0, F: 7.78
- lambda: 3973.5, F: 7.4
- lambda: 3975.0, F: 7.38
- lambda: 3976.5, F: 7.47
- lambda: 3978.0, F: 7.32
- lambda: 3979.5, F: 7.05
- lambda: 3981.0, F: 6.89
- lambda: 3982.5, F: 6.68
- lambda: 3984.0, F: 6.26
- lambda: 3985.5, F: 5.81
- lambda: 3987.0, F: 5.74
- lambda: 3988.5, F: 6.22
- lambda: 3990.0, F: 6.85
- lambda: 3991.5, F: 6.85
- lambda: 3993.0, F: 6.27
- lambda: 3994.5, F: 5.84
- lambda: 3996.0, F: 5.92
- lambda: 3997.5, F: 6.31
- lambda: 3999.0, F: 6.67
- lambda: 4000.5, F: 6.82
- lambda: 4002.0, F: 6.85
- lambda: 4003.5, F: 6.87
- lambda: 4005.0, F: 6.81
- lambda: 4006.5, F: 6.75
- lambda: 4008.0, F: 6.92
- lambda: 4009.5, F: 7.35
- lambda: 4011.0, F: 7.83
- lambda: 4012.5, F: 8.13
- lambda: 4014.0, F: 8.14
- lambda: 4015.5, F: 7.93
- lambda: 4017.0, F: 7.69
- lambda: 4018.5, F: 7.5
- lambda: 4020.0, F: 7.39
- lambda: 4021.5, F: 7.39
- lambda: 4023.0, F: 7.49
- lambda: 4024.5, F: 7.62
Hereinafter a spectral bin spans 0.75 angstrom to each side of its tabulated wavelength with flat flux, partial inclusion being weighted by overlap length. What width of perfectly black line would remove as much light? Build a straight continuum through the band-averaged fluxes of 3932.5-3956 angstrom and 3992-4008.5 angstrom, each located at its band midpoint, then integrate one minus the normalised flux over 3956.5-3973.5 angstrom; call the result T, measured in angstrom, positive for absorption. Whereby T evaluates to -4.6 angstrom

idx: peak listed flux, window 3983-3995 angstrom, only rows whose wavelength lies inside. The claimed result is 6.85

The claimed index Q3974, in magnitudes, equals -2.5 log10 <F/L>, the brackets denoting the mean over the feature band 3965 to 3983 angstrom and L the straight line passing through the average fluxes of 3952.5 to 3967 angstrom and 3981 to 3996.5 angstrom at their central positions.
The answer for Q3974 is -0.10 mag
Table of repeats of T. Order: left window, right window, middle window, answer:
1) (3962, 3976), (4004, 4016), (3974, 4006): 4.7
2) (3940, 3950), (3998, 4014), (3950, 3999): -2.8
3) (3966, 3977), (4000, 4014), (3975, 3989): 2.0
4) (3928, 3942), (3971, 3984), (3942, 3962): -3.9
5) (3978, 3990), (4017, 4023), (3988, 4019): 0.2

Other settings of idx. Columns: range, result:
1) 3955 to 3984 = 8.65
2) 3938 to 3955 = 7.2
